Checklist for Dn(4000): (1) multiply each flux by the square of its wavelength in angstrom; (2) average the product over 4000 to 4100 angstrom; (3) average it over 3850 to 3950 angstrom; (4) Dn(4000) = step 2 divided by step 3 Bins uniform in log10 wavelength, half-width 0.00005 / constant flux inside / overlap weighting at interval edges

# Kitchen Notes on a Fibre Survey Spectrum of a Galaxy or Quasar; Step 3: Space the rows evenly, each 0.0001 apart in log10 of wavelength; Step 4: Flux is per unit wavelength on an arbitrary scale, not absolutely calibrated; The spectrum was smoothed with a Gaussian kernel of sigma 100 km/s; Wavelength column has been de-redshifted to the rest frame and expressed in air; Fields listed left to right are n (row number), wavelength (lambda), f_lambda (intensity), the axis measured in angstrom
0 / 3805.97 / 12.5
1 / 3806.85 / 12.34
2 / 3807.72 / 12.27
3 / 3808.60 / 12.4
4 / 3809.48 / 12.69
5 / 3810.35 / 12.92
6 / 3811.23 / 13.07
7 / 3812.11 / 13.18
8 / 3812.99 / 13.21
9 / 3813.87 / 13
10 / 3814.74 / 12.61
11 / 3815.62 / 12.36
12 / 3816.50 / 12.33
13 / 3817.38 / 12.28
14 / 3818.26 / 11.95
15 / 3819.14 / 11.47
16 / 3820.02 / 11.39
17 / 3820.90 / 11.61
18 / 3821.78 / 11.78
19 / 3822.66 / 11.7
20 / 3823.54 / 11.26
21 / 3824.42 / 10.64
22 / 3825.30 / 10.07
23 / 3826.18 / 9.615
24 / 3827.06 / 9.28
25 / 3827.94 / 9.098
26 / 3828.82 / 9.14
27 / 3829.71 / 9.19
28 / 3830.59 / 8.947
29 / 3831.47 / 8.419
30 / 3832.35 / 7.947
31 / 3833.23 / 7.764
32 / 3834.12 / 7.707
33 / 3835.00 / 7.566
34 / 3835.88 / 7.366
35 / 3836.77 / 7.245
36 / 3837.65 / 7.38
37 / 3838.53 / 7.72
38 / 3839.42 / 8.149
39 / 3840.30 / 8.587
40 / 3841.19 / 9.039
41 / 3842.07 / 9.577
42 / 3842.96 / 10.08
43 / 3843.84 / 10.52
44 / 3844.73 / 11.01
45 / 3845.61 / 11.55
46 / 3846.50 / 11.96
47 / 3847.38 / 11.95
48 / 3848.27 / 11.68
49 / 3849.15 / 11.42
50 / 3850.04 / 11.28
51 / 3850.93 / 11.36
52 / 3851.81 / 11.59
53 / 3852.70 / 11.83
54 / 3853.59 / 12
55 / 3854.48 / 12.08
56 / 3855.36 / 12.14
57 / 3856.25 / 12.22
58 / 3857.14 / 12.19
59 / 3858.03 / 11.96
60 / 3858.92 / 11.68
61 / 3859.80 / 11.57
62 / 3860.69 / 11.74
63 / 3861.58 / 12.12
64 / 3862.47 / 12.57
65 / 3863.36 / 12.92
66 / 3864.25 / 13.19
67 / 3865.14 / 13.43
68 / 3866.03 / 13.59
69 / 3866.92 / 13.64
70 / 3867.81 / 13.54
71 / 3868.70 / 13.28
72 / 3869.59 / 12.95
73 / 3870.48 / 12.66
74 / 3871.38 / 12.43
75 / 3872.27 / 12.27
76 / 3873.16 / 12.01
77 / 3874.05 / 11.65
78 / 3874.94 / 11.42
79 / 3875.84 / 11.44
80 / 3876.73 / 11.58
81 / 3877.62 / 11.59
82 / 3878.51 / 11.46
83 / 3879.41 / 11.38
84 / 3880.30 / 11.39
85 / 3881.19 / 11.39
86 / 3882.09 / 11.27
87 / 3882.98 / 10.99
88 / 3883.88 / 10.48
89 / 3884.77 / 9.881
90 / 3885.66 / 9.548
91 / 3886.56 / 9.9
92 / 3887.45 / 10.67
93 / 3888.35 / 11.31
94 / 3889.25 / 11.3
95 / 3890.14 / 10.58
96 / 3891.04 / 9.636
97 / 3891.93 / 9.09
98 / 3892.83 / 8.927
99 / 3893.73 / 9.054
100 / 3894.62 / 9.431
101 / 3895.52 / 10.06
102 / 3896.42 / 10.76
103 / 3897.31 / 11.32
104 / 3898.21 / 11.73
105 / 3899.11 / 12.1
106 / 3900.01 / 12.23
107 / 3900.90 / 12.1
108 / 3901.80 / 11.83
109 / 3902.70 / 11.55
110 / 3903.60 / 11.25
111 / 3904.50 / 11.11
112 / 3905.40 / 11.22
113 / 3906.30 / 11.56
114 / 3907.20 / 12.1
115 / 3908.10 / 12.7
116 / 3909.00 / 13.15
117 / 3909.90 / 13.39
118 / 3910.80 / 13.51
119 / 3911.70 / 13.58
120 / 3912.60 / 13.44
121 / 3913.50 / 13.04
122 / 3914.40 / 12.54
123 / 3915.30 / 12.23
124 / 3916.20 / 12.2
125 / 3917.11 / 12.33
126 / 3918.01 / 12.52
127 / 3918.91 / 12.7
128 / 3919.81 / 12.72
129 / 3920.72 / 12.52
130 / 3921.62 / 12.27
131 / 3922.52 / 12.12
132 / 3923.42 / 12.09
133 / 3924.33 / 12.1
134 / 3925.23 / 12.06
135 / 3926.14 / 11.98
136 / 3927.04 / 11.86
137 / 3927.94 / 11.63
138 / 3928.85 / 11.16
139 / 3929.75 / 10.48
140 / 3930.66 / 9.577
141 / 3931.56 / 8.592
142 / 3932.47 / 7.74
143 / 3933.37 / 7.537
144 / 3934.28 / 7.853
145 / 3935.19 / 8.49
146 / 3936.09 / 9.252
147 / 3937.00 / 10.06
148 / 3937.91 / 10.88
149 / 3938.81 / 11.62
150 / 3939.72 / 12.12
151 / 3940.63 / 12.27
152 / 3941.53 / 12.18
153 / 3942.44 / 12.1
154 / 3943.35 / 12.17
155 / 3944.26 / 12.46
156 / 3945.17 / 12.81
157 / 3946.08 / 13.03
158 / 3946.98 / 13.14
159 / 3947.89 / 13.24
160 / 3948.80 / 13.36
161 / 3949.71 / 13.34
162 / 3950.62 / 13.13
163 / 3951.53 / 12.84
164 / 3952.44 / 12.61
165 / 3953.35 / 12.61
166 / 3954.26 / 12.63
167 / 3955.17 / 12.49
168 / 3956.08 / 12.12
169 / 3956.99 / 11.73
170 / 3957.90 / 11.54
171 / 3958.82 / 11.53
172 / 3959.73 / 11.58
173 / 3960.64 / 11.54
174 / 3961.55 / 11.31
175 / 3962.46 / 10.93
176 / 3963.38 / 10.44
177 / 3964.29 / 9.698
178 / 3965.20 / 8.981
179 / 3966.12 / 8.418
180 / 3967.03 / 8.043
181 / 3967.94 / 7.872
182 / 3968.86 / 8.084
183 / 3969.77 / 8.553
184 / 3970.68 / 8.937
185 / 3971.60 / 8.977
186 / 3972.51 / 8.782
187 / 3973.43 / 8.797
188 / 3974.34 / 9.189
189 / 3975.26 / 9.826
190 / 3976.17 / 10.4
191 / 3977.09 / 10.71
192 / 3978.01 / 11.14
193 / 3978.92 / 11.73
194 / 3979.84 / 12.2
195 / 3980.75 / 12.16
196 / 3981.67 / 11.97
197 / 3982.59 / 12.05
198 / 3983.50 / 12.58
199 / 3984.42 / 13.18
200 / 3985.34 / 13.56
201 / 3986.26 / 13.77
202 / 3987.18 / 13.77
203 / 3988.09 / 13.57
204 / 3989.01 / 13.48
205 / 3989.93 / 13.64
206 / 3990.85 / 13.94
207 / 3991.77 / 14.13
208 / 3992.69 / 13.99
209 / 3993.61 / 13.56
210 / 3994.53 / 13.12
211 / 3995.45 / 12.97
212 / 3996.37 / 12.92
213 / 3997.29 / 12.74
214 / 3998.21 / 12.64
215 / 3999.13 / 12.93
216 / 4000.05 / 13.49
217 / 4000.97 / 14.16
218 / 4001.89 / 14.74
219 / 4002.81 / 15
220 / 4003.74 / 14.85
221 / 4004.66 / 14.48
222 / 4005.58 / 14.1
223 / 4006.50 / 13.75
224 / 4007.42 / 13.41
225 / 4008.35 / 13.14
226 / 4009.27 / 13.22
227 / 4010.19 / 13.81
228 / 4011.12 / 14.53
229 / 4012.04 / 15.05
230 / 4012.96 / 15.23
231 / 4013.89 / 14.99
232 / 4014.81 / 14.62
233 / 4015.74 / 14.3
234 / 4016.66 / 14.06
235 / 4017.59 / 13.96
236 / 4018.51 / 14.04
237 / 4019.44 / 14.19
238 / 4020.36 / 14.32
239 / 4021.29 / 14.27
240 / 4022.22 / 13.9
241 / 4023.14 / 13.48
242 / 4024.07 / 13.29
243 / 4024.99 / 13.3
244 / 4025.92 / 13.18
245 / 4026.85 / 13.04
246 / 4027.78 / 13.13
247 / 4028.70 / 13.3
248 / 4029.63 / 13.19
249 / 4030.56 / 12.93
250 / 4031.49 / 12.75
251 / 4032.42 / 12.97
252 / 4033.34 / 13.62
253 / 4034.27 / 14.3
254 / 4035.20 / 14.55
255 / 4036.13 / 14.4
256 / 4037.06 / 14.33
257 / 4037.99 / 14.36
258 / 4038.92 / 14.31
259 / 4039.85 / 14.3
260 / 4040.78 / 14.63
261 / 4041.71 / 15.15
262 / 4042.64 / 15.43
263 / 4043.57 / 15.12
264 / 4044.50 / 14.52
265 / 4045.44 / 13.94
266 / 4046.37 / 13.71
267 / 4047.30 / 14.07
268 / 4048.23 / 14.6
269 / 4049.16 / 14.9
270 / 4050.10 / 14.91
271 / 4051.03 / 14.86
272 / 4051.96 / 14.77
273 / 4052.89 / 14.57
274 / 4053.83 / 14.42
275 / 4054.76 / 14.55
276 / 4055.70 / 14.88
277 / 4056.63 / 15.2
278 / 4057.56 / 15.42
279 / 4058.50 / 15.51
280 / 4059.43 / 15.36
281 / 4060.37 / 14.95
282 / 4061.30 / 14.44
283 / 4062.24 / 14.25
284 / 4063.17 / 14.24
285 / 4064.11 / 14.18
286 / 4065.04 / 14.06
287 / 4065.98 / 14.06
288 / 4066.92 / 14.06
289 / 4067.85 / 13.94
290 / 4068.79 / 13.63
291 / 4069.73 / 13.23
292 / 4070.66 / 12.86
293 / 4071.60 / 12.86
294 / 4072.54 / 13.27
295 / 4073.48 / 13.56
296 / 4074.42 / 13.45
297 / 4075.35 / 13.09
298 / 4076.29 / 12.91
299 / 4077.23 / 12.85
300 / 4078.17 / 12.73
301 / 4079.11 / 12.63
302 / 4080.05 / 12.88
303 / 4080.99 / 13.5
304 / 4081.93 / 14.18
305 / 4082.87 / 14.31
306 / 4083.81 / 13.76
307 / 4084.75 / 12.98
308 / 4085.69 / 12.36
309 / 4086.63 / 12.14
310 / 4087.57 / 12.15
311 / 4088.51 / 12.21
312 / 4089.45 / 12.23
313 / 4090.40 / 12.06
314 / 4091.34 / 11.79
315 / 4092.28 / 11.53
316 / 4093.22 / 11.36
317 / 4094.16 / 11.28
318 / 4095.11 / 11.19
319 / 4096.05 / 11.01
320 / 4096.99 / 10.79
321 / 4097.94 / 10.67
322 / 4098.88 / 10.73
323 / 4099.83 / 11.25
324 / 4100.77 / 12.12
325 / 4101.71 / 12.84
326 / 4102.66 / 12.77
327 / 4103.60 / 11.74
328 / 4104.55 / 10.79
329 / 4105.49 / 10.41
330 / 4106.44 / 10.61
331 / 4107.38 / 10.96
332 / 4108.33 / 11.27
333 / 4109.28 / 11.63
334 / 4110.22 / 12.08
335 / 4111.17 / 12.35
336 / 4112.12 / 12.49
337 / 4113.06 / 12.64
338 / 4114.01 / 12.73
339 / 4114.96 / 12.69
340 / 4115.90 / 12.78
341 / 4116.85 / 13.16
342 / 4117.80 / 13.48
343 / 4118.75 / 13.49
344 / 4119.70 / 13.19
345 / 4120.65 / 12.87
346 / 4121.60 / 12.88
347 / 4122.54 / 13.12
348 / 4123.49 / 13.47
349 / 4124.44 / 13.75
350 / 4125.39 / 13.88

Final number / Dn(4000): 1.27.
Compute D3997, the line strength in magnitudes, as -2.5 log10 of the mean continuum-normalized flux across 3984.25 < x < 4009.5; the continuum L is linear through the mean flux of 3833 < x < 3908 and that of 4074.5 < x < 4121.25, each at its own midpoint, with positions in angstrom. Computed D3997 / -0.17 mag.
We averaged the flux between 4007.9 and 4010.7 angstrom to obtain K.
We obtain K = 13.4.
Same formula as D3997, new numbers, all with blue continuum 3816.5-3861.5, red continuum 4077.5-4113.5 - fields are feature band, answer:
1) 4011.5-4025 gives -0.230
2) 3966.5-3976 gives 0.269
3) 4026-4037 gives -0.163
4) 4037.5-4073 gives -0.221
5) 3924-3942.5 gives 0.048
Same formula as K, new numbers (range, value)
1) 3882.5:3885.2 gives 10.5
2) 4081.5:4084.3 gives 14.1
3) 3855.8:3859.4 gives 12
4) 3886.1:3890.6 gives 10.7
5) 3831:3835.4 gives 7.9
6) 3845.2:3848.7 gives 11.8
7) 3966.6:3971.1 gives 8.3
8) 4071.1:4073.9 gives 13.2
